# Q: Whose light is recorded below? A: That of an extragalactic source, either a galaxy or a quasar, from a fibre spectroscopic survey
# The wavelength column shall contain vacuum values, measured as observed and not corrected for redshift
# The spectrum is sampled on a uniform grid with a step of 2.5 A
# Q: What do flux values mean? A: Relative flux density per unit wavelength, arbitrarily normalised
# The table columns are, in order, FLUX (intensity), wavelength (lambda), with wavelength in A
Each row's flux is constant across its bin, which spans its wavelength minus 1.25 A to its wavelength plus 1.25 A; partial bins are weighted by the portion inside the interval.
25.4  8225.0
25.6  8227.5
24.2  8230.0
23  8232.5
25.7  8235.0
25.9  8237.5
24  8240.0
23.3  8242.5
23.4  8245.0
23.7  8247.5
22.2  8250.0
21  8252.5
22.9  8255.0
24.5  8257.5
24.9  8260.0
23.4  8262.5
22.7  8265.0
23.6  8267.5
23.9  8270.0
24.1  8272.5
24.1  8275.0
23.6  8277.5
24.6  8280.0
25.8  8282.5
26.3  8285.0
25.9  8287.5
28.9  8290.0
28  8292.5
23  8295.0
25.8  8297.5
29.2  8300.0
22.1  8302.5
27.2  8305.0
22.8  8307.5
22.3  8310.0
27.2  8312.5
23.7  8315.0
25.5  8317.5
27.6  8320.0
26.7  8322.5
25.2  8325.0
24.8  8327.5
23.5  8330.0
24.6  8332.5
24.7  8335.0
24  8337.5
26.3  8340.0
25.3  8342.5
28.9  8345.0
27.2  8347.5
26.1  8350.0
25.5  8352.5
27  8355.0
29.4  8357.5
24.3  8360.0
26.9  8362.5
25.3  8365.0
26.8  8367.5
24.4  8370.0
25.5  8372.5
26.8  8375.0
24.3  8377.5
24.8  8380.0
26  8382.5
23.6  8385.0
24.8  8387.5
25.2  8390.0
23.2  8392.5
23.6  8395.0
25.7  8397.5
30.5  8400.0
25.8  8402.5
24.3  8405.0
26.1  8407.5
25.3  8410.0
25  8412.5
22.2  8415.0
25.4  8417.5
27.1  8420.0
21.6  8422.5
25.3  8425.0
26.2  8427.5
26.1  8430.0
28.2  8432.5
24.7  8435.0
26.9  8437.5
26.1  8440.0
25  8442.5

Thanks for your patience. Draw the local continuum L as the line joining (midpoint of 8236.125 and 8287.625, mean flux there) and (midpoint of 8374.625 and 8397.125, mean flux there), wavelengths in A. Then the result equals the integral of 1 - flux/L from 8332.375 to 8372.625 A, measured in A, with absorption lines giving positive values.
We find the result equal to -2.6 A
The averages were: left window 24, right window 24.7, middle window 26.1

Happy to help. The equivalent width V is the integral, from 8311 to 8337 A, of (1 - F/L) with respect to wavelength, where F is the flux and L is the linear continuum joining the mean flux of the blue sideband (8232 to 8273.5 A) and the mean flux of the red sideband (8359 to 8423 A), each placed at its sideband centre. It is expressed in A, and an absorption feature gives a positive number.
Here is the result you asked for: -0.9 A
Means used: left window 23.7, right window 25.2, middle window 25.3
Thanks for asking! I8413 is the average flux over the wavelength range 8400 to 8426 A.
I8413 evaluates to 25.1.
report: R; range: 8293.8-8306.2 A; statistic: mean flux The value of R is 25.5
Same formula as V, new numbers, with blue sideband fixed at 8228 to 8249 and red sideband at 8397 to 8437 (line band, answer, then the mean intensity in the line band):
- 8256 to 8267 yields 0.2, 23.8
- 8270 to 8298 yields -1.0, 25.4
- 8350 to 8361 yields -0.6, 26.6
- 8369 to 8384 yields 0.0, 25.3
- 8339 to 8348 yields -0.7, 26.9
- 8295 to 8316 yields -0.2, 24.9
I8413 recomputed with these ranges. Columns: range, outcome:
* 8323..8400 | 25.6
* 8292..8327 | 25.4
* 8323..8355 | 25.6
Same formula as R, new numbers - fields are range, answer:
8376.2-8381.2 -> 24.6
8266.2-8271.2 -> 23.7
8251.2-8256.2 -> 21.9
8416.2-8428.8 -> 25.1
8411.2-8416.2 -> 23.6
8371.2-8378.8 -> 25.5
